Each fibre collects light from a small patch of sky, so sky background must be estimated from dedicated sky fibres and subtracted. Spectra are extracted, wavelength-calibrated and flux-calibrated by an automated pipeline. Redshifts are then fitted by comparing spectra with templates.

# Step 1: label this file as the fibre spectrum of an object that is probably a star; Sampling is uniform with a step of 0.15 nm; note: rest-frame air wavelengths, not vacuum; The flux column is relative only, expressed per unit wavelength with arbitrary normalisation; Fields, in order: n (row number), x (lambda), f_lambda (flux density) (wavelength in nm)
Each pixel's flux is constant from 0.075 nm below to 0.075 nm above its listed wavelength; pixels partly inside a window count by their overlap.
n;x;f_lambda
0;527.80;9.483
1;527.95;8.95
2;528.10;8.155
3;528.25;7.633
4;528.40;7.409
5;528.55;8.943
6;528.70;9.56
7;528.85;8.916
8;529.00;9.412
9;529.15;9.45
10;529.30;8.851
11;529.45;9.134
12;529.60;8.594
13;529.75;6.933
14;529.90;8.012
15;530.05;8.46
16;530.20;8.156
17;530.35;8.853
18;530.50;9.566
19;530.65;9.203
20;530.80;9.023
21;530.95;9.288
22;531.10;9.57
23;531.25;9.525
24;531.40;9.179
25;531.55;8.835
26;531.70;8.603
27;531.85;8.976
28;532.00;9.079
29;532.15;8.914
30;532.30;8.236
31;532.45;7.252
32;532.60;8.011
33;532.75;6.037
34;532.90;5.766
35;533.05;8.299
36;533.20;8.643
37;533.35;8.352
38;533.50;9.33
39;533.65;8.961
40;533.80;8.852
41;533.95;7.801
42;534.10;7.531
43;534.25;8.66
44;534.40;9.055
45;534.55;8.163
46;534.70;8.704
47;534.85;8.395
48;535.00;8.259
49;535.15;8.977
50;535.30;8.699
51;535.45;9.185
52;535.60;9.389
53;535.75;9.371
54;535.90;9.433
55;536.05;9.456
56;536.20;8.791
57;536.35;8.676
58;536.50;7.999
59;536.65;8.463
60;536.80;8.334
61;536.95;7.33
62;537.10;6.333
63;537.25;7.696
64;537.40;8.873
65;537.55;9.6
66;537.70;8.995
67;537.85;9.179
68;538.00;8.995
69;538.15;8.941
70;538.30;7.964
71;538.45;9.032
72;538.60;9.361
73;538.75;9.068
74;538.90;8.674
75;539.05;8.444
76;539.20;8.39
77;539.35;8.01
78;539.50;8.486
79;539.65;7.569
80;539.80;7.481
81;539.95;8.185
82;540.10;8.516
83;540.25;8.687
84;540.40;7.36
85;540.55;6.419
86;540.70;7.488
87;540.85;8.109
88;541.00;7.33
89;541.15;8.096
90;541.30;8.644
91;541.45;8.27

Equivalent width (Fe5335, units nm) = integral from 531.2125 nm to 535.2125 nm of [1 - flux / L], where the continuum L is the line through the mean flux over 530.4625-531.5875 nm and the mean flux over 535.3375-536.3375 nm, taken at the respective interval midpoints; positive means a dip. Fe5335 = 0.38 nm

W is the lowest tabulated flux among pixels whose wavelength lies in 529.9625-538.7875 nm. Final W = 5.766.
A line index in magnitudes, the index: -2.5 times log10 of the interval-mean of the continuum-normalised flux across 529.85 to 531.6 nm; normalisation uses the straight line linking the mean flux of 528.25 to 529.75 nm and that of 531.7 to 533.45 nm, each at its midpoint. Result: -0.07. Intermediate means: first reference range 8.76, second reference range 8.01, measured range 8.99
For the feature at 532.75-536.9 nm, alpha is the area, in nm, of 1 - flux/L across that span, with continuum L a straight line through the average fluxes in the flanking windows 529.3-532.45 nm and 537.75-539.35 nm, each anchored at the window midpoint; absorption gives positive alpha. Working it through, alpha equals 0.12 nm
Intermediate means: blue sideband 8.77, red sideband 8.77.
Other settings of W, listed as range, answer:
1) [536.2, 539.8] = 6.333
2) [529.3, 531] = 6.933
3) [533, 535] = 7.531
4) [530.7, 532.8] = 6.037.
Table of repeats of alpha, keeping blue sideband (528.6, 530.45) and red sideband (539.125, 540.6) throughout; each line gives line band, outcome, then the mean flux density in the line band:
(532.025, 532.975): 0.12 nm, 7.46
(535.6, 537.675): -0.09 nm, 8.53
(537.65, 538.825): -0.13 nm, 8.94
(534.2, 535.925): -0.11 nm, 8.84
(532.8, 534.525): 0.03 nm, 8.26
